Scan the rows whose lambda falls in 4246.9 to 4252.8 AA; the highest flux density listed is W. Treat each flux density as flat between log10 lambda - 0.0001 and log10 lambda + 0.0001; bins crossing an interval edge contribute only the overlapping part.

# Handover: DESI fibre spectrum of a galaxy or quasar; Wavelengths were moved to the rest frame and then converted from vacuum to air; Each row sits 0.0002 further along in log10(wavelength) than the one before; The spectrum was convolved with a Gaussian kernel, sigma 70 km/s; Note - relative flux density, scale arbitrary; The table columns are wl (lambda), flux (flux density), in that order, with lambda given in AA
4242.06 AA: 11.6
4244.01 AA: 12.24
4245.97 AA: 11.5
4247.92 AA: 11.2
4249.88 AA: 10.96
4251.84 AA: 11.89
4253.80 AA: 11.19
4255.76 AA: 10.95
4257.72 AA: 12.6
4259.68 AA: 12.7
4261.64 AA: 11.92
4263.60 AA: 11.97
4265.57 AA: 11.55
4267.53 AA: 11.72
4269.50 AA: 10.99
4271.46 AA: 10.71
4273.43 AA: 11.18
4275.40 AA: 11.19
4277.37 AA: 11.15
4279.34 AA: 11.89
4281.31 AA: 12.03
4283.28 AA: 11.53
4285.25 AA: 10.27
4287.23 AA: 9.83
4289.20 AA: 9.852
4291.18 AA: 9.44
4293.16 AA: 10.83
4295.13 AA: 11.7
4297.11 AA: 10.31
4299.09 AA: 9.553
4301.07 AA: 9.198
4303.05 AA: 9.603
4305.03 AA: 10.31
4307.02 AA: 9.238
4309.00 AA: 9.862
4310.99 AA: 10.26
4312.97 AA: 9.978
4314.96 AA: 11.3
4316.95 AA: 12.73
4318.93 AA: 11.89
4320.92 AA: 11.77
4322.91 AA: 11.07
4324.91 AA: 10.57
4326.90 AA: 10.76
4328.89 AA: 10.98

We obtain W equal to 11.89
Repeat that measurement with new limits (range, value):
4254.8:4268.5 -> 12.7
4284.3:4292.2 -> 10.27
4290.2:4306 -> 11.7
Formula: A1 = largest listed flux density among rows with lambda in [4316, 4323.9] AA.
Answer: 12.73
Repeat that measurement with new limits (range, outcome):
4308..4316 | 11.3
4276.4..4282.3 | 12.03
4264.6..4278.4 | 11.72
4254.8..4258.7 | 12.6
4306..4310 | 9.862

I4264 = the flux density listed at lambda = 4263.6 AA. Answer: 11.97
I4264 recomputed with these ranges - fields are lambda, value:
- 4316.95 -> 12.73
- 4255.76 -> 10.95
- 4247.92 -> 11.2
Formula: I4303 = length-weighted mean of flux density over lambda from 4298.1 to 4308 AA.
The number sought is 9.58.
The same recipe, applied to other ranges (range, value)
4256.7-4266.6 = 12.1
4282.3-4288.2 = 10.5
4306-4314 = 9.83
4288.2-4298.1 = 10.4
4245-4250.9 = 11.2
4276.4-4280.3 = 11.5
